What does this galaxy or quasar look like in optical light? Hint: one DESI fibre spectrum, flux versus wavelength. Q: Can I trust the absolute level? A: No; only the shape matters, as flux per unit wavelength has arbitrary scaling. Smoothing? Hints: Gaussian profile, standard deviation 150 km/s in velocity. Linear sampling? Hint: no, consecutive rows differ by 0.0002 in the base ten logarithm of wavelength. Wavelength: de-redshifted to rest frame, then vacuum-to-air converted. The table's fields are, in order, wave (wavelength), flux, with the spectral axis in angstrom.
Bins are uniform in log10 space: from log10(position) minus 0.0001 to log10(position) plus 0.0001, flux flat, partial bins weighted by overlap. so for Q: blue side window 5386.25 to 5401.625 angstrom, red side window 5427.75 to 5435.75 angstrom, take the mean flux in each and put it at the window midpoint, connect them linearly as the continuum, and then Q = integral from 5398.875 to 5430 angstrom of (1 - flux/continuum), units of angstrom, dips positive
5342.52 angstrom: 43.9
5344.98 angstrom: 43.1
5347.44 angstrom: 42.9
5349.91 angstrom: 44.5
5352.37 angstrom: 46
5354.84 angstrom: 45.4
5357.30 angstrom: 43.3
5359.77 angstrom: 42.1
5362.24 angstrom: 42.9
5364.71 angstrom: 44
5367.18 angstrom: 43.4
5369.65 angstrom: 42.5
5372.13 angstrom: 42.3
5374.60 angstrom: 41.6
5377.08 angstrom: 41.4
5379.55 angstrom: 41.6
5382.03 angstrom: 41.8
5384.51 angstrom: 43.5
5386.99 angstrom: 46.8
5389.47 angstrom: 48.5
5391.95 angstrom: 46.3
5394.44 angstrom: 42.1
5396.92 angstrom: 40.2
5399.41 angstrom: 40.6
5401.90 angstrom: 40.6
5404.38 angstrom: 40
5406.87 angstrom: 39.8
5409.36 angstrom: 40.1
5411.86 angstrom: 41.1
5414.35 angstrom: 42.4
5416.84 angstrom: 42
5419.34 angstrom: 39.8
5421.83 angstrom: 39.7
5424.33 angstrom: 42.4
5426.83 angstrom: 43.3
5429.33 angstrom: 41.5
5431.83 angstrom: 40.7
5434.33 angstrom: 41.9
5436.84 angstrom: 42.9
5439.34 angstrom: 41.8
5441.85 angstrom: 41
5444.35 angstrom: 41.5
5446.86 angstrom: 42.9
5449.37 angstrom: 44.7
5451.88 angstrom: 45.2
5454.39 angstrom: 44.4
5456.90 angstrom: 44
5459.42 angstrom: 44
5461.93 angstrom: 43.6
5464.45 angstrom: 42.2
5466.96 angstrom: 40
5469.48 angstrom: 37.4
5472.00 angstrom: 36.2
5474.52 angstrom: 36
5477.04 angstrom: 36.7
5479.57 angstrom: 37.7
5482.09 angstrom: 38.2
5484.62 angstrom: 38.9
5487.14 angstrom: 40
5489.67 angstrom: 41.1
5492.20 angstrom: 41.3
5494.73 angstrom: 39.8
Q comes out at 1.1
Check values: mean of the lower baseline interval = 43.8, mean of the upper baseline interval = 41.5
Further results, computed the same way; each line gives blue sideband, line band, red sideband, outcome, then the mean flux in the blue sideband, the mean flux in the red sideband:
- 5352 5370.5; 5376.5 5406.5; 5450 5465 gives 0.7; 43.6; 44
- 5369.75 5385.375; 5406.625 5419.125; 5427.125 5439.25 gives 0.3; 42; 41.9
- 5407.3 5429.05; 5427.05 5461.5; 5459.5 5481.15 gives -2.3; 41.3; 39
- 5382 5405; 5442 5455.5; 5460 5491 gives -1.0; 43.2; 39.1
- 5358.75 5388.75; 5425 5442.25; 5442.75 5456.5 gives 0.6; 42.9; 43.7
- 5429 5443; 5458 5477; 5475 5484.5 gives -0.5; 41.6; 37.5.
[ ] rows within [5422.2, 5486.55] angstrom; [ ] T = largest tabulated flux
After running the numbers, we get 45.2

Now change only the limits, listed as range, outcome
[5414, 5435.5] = 43.3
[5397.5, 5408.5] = 40.6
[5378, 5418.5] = 48.5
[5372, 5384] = 42.3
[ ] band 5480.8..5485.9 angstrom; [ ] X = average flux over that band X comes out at 38.6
